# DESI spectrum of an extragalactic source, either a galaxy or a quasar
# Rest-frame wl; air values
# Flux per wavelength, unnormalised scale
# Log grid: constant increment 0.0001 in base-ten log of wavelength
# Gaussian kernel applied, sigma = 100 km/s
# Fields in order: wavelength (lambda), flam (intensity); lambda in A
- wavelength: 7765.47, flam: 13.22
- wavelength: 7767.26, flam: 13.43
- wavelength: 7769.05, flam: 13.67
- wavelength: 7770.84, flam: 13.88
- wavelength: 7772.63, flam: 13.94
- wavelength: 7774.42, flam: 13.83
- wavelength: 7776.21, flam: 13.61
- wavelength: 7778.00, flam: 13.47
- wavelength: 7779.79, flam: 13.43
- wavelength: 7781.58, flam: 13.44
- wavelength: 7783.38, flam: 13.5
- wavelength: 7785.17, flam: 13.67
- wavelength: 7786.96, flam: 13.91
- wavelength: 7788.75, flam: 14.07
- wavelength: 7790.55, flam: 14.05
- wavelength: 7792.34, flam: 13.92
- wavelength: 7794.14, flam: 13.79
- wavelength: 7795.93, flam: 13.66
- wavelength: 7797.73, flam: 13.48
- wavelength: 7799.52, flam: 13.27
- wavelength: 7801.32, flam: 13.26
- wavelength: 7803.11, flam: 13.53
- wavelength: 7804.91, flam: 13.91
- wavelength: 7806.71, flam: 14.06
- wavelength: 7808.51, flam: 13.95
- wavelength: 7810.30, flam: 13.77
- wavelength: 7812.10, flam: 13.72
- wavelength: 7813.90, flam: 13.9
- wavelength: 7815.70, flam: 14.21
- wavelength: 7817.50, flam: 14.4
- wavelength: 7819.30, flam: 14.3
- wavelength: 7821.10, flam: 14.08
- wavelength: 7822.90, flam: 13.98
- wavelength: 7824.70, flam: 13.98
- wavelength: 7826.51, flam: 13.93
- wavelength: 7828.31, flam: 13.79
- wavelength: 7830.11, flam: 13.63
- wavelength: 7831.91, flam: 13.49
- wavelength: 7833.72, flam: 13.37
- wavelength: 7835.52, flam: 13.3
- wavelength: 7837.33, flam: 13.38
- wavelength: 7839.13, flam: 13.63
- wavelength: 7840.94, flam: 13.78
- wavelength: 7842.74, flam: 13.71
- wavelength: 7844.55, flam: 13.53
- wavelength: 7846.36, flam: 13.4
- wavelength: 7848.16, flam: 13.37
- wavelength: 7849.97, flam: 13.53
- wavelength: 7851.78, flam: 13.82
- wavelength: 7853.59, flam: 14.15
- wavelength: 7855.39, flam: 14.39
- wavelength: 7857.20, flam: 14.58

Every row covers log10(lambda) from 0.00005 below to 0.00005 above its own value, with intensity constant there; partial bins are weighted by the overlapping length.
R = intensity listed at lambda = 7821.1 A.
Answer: 14.08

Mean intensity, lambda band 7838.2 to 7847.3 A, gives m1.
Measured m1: 13.6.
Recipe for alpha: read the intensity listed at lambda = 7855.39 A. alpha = 14.39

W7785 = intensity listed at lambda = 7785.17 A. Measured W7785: 13.67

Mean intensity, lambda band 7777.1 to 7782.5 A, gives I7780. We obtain 13.4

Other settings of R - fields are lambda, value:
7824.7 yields 13.98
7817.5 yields 14.4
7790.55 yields 14.05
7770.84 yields 13.88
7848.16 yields 13.37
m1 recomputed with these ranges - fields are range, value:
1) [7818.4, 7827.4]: 14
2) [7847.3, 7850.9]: 13.4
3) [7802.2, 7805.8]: 13.7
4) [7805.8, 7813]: 13.9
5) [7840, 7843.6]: 13.7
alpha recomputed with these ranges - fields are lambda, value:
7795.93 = 13.66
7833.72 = 13.37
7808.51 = 13.95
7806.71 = 14.06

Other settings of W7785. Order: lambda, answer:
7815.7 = 14.21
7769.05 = 13.67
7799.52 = 13.27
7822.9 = 13.98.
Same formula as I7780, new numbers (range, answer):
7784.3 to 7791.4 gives 13.9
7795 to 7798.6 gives 13.6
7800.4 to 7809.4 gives 13.7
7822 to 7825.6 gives 14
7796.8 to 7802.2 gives 13.3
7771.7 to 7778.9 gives 13.7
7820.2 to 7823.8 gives 14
